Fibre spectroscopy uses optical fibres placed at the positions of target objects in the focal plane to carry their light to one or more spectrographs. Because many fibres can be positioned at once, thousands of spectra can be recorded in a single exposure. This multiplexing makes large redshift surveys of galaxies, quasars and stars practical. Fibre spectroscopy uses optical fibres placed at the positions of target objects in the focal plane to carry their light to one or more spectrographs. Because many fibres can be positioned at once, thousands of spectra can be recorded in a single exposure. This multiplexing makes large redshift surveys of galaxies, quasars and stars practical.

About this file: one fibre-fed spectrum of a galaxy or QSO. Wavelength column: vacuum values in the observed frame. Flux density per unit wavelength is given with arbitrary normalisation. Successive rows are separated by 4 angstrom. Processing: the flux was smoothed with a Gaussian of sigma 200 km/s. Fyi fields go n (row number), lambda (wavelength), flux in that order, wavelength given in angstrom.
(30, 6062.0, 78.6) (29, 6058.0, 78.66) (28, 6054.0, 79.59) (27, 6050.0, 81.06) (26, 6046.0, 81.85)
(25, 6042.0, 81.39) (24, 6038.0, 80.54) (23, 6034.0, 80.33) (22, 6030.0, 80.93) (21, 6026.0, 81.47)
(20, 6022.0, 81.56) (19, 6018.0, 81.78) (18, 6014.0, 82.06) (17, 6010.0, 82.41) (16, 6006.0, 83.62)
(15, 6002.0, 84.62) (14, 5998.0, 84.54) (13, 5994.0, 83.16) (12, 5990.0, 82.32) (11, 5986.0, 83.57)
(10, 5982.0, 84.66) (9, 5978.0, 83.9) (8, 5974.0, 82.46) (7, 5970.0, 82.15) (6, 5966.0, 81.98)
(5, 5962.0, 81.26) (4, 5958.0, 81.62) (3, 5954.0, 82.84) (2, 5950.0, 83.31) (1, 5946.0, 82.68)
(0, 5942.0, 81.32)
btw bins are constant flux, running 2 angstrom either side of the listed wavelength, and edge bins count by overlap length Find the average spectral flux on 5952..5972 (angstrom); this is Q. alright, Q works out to 82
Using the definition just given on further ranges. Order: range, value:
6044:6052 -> 81.5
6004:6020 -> 82.5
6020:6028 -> 81.5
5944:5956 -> 82.9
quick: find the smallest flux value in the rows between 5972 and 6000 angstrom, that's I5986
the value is 82.32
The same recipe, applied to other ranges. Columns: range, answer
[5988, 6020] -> 81.78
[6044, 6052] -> 81.06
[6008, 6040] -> 80.33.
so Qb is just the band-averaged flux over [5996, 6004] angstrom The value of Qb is 84.6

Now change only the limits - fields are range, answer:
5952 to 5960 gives 82.2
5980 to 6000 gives 83.7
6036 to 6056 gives 80.9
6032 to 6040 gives 80.4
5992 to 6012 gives 83.7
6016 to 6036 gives 81.2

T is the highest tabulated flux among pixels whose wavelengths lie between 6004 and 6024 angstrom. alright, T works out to 83.62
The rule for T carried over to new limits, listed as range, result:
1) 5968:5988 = 84.66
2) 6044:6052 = 81.85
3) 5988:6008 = 84.62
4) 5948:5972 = 83.31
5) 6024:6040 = 81.47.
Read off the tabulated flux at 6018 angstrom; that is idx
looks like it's 81.78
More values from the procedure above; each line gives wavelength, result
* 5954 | 82.84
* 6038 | 80.54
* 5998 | 84.54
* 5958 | 81.62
